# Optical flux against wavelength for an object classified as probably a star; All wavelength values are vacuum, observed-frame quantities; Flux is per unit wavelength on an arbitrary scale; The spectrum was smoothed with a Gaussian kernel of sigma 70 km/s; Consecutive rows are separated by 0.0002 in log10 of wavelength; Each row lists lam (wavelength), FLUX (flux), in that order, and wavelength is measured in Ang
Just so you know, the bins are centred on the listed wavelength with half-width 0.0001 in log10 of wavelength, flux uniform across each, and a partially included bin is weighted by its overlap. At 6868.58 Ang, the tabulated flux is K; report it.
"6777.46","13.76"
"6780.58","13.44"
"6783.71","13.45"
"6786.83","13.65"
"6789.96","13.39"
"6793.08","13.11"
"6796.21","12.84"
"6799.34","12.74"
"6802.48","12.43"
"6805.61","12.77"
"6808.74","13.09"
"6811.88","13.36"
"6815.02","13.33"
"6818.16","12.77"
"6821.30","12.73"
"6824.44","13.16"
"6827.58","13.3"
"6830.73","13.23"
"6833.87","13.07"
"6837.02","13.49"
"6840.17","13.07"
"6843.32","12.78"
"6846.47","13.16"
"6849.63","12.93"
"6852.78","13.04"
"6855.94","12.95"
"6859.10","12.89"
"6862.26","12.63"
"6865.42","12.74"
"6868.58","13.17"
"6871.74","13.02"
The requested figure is 13.17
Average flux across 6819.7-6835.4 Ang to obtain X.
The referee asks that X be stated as 13.1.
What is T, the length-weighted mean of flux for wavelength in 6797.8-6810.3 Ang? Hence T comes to 12.8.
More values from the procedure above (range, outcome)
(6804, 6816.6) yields 13.1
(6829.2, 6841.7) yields 13.2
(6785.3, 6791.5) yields 13.5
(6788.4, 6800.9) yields 13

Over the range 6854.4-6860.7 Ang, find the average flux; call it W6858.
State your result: 12.9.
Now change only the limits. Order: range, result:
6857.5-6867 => 12.8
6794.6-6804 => 12.7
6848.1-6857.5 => 13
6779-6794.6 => 13.4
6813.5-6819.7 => 13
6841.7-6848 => 13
